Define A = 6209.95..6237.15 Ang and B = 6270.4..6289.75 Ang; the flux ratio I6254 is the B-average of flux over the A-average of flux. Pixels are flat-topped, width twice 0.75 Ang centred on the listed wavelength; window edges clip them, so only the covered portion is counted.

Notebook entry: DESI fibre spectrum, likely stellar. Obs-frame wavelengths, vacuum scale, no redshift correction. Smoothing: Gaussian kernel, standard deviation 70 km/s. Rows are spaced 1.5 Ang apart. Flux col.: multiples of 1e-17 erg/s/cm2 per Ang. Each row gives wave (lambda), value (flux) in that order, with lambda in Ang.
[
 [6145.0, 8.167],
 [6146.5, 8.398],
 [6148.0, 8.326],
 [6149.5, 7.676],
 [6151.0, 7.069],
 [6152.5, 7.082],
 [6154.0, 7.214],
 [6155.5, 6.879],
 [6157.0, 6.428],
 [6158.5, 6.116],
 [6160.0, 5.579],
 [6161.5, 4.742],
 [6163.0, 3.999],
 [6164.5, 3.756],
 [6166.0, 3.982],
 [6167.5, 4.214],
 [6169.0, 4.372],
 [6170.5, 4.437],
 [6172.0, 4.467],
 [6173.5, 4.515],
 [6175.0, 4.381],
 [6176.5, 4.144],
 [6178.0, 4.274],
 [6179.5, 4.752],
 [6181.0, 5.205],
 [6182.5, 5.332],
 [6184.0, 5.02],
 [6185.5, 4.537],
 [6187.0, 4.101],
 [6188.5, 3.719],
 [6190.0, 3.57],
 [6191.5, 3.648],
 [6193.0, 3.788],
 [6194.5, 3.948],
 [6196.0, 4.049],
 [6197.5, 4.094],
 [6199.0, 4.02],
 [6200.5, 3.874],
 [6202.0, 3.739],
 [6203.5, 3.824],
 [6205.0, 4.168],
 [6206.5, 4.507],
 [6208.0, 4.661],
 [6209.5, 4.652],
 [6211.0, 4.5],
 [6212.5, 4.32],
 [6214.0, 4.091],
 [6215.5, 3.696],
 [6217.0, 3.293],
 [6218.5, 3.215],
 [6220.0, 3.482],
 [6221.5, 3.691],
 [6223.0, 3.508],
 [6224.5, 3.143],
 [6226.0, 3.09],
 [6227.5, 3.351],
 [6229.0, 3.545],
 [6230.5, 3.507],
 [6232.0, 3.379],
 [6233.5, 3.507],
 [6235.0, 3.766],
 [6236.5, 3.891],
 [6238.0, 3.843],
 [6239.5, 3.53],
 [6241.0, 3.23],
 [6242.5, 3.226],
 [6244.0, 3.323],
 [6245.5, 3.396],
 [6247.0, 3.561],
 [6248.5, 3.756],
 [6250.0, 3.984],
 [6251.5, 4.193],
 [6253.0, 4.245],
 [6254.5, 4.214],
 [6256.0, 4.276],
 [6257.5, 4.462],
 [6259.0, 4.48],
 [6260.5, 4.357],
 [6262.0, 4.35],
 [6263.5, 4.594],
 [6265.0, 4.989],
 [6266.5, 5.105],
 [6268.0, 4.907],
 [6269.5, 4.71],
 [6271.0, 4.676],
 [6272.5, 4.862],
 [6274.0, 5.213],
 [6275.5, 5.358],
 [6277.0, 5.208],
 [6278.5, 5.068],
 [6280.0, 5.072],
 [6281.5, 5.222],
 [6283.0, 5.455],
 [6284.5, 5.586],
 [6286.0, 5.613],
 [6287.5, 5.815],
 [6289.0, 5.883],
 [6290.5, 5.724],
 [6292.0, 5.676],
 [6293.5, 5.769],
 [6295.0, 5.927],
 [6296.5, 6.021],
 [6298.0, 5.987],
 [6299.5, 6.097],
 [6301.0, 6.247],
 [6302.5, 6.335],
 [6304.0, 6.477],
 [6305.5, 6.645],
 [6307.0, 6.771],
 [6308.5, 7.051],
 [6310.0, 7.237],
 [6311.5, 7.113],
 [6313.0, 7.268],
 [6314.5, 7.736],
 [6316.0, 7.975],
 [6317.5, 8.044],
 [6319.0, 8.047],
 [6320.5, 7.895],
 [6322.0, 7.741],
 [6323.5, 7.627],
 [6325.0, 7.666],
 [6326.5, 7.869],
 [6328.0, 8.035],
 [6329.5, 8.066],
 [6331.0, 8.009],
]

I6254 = 1.47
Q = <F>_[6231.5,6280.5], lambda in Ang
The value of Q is 4.26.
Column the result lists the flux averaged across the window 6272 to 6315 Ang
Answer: 6.01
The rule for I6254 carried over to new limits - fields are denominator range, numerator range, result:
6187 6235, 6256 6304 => 1.40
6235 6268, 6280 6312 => 1.50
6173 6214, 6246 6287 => 1.11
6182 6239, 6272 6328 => 1.66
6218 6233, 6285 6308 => 1.79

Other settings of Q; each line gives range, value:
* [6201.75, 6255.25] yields 3.75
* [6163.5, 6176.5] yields 4.25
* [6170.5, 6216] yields 4.26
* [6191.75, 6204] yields 3.91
